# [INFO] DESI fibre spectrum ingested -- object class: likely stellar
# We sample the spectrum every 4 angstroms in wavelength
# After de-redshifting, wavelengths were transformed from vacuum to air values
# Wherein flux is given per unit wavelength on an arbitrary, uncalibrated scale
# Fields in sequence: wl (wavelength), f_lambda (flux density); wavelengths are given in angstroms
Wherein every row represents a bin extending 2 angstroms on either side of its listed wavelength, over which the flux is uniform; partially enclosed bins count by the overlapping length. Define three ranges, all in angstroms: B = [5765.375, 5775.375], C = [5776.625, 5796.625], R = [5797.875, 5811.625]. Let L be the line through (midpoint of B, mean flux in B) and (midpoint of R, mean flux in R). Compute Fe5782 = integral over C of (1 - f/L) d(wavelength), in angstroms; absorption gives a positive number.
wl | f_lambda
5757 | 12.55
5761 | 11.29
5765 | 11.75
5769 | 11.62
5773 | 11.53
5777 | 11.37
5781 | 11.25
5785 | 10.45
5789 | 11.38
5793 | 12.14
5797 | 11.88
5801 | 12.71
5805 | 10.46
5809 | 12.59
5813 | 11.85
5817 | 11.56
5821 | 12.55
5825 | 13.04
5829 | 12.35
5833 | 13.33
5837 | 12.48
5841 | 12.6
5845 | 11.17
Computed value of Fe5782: 0.7 angstroms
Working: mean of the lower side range 11.6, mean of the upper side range 11.9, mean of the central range 11.4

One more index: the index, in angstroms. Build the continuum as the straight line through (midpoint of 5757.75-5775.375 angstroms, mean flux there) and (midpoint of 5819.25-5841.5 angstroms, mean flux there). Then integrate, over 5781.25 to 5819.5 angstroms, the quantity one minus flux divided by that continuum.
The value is 1.7 angstroms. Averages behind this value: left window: 11.6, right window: 12.7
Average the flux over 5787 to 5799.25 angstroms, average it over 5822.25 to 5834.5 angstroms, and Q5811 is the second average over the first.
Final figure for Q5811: 1.1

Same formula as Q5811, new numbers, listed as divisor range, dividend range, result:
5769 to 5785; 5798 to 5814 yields 1.05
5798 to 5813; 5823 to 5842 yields 1.07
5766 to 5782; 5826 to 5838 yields 1.11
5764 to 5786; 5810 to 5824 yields 1.07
